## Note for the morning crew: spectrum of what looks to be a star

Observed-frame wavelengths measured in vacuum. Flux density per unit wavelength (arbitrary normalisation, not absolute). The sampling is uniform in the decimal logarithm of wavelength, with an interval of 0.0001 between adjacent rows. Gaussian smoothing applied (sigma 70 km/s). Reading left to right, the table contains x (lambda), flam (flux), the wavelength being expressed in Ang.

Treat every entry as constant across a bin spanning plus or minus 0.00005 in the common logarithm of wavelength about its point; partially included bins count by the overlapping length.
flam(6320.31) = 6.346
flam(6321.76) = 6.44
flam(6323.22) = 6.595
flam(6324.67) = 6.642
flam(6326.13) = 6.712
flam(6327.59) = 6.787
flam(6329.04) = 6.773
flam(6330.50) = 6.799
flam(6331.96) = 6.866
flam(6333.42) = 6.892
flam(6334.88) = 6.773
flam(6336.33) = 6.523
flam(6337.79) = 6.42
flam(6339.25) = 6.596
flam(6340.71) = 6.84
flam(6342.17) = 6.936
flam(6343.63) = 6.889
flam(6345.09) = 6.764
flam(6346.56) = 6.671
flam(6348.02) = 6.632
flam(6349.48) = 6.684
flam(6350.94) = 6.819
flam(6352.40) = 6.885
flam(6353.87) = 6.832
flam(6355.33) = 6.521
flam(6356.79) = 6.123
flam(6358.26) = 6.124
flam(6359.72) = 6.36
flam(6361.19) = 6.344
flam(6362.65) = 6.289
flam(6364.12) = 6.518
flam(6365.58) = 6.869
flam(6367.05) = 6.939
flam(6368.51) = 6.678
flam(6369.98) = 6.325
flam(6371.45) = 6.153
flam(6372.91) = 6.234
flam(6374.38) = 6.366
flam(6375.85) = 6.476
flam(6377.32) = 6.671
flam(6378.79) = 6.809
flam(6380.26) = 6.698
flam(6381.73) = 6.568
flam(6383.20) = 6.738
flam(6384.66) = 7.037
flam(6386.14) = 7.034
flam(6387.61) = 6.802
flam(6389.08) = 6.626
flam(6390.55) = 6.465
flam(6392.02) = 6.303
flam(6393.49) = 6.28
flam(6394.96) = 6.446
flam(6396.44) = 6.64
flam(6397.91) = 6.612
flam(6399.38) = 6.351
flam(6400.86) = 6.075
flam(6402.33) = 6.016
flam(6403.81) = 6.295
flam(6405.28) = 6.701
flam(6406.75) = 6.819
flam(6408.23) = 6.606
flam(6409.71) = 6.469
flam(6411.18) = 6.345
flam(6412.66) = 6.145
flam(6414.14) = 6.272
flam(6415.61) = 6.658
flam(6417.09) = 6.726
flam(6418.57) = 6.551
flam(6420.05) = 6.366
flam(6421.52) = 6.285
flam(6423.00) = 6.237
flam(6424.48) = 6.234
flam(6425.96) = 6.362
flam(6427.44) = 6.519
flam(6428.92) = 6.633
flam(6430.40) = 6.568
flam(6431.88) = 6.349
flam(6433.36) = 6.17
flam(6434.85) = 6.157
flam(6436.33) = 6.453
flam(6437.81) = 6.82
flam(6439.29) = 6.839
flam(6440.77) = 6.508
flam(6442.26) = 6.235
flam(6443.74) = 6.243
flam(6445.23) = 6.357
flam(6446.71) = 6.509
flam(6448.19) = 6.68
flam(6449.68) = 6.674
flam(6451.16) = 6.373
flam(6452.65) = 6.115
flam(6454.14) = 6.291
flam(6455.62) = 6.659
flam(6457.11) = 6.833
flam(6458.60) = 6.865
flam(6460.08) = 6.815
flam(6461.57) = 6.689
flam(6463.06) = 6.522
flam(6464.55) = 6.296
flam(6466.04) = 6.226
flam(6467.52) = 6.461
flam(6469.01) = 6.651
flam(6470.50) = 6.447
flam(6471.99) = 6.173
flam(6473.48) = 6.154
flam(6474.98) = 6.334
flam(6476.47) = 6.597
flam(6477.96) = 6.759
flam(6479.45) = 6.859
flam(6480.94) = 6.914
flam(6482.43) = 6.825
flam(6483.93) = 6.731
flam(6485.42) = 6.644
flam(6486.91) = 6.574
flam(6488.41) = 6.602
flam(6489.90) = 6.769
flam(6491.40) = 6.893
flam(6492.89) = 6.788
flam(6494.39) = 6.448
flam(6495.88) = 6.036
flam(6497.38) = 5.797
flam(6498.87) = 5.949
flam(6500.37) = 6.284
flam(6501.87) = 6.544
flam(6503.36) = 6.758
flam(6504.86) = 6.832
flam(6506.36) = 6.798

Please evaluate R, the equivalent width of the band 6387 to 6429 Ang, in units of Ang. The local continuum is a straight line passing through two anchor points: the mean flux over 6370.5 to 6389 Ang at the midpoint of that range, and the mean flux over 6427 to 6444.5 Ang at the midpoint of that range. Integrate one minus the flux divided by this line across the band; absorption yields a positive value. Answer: 0.65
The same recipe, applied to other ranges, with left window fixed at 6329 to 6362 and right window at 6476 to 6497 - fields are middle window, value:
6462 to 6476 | 0.60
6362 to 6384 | 0.31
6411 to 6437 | 1.03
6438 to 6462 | 0.40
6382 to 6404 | 0.44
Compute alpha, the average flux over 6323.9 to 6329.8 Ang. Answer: 6.73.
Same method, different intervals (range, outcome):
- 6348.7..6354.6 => 6.8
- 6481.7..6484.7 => 6.77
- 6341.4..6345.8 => 6.87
